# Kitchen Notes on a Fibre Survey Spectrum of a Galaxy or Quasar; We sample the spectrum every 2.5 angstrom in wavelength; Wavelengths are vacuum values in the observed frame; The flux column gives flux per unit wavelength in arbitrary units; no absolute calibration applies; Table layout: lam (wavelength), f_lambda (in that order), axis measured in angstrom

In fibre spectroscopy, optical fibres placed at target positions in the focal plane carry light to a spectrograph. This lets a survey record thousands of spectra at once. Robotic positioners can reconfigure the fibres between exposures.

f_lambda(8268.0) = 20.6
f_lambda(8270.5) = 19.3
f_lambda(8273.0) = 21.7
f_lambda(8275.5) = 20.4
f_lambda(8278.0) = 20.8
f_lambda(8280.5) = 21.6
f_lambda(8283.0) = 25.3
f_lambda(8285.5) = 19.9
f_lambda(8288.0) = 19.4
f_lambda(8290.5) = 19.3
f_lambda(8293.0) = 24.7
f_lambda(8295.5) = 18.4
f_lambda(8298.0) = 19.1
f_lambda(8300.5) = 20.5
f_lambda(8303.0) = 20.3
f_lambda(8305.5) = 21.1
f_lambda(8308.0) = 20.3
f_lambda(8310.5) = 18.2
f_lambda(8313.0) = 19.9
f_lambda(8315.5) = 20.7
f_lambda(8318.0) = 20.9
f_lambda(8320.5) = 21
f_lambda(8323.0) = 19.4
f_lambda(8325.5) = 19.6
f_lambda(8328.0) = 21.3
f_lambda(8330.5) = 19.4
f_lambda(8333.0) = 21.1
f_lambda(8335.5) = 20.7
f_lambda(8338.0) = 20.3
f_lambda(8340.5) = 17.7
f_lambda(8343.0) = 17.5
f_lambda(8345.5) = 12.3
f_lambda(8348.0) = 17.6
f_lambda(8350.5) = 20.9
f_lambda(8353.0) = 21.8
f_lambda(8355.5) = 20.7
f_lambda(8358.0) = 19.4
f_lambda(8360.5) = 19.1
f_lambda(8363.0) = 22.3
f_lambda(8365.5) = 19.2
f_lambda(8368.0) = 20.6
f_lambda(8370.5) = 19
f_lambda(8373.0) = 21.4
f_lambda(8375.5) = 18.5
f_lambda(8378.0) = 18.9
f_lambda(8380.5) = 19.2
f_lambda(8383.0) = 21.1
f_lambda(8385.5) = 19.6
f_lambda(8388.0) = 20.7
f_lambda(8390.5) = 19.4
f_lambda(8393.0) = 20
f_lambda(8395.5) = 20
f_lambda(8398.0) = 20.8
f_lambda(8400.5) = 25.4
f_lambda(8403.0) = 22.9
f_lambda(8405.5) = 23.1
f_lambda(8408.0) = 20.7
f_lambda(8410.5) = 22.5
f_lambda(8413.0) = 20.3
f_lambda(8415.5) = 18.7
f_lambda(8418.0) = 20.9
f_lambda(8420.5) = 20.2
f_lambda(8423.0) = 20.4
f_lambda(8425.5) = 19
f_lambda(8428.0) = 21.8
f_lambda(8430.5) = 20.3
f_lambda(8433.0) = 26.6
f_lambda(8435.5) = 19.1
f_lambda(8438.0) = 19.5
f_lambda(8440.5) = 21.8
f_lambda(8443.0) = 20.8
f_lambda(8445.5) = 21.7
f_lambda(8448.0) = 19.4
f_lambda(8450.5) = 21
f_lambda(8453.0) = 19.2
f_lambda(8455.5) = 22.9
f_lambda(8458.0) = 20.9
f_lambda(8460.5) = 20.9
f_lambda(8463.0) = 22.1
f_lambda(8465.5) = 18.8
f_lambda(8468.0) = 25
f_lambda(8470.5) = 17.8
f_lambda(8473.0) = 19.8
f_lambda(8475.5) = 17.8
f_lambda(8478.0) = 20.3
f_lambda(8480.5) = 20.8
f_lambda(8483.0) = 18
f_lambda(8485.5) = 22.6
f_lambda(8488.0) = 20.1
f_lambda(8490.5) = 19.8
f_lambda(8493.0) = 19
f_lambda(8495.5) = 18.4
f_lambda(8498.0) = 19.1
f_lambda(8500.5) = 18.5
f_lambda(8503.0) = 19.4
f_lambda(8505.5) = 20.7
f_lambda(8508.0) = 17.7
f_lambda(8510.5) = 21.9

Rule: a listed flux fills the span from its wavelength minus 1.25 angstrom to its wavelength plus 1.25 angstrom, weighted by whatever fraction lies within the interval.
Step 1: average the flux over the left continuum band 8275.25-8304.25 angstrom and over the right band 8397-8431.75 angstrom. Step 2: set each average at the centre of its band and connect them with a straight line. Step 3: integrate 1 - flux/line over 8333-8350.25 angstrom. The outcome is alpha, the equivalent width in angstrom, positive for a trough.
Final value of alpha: 2.4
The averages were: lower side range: 20.8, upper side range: 21.2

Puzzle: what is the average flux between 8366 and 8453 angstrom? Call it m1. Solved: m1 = 20.7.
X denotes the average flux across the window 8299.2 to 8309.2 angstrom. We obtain 20.5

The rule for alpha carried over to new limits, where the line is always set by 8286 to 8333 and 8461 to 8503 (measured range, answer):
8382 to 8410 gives -1.73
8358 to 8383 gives 0.31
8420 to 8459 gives -1.89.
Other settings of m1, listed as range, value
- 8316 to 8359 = 19.5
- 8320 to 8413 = 20.1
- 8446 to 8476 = 20.6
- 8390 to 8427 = 21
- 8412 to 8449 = 20.7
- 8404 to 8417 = 21.1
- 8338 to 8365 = 19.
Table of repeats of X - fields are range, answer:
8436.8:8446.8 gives 20.9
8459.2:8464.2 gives 21.5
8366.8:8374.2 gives 20.3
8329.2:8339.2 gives 20.4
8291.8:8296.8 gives 21.5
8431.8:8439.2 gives 21.7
